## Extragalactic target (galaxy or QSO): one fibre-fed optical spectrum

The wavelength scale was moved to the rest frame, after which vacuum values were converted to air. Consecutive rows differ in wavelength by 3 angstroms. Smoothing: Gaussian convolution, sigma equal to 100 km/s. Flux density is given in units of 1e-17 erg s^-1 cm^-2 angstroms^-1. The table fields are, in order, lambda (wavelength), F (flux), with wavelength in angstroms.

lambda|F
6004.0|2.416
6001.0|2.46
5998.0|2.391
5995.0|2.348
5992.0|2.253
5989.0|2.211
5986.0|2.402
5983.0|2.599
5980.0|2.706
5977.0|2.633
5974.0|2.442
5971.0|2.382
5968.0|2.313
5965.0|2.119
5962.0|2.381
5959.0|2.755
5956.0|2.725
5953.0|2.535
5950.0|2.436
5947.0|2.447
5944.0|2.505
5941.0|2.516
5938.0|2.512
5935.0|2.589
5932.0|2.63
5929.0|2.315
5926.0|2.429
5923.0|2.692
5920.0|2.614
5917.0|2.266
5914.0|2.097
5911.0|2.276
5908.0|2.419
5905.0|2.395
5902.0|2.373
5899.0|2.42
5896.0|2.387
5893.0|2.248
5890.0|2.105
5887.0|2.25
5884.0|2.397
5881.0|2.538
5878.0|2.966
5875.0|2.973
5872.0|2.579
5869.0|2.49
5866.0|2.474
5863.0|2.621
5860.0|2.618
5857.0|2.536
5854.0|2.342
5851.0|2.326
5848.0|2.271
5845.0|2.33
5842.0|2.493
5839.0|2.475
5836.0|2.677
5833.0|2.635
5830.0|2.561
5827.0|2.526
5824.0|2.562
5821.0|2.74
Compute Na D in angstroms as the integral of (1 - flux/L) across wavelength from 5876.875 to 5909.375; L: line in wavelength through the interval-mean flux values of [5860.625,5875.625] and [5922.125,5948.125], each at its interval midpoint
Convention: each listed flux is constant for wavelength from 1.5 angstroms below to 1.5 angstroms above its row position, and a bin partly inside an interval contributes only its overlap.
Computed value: 2.1 angstroms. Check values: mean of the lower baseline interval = 2.61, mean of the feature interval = 2.4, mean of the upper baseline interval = 2.51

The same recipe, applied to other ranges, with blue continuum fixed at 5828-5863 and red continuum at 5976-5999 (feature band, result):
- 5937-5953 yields -0.2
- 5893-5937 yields 0.8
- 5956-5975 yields 0.2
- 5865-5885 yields -1.3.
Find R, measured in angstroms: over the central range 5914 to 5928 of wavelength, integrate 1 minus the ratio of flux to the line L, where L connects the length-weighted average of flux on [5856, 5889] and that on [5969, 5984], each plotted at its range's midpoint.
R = 0.61 angstroms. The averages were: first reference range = 2.58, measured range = 2.45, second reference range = 2.54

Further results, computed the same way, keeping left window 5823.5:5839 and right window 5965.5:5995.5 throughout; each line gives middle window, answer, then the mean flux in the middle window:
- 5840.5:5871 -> 1.2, 2.45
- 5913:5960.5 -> -0.8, 2.51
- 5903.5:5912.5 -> 0.5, 2.36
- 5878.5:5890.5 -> 0.6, 2.39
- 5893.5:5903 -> 0.5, 2.38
